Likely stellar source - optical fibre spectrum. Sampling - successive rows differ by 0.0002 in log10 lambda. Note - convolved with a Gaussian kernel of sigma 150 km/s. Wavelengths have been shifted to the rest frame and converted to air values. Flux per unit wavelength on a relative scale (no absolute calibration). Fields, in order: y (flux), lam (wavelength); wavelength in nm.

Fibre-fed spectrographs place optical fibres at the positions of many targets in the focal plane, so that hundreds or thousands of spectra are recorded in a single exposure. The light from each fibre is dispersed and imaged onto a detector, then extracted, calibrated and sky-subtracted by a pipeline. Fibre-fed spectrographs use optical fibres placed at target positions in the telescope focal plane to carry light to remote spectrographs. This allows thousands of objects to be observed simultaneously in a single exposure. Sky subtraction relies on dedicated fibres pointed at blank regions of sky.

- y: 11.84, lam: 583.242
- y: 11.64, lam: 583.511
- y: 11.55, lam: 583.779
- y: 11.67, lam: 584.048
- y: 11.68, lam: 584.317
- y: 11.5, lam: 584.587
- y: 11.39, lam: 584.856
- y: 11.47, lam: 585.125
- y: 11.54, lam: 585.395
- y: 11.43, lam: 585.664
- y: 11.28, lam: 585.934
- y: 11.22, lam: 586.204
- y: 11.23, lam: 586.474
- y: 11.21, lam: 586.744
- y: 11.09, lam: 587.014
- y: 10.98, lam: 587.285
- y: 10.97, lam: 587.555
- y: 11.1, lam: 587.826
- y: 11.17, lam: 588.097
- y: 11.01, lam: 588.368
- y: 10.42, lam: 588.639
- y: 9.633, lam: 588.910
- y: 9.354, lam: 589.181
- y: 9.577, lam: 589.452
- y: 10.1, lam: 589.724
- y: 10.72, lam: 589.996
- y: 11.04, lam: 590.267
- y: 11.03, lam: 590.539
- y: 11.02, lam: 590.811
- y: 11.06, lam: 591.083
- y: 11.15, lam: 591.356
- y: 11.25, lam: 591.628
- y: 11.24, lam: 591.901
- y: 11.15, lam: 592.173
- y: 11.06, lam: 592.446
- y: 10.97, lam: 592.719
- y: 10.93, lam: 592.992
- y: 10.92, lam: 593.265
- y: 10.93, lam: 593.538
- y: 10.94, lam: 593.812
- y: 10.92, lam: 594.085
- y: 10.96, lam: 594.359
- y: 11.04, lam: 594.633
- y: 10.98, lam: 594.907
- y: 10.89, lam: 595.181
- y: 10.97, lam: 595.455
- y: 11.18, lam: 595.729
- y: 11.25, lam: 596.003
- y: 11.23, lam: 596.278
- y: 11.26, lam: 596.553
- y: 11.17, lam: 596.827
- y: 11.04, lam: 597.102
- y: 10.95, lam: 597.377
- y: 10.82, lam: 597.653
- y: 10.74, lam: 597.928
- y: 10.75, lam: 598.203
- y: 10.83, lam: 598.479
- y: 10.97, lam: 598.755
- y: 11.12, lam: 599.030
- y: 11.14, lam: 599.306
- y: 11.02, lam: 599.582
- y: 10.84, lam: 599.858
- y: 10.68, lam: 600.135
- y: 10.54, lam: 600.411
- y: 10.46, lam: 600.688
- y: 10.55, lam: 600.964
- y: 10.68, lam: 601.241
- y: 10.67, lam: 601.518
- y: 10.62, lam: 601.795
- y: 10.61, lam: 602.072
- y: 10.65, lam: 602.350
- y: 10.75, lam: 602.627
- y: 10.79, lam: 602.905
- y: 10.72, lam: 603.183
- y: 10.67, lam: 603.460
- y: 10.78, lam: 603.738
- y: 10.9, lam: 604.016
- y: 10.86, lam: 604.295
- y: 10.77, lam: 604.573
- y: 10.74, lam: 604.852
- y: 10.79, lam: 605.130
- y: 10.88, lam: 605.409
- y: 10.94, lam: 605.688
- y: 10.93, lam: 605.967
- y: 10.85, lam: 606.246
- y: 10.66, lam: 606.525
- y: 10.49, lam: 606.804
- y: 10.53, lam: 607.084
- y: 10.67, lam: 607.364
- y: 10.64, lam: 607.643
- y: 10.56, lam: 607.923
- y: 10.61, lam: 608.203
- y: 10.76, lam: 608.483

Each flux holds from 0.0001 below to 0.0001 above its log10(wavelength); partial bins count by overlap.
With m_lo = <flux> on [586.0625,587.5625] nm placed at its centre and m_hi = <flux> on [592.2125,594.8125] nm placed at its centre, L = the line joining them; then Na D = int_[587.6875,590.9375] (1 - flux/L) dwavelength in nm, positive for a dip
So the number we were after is 0.16 nm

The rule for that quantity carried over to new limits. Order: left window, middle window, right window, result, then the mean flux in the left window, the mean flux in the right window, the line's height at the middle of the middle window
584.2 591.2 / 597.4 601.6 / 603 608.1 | 0.005 nm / 10.9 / 10.7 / 10.8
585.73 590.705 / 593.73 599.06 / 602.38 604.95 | -0.120 nm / 10.7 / 10.8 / 10.8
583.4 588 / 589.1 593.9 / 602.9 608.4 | 0.151 nm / 11.3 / 10.7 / 11.2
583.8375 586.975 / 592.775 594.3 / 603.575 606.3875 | 0.033 nm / 11.4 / 10.8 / 11.2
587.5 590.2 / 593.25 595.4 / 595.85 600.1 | -0.038 nm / 10.4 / 11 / 10.8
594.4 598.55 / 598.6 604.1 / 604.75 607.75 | 0.060 nm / 11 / 10.7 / 10.9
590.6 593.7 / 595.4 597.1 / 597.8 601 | -0.040 nm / 11.1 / 10.8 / 10.9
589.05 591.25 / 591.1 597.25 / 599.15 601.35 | -0.273 nm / 10.5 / 10.7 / 10.6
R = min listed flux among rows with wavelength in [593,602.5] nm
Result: 10.46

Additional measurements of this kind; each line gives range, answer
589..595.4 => 9.354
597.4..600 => 10.74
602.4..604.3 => 10.67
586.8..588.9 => 10.42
